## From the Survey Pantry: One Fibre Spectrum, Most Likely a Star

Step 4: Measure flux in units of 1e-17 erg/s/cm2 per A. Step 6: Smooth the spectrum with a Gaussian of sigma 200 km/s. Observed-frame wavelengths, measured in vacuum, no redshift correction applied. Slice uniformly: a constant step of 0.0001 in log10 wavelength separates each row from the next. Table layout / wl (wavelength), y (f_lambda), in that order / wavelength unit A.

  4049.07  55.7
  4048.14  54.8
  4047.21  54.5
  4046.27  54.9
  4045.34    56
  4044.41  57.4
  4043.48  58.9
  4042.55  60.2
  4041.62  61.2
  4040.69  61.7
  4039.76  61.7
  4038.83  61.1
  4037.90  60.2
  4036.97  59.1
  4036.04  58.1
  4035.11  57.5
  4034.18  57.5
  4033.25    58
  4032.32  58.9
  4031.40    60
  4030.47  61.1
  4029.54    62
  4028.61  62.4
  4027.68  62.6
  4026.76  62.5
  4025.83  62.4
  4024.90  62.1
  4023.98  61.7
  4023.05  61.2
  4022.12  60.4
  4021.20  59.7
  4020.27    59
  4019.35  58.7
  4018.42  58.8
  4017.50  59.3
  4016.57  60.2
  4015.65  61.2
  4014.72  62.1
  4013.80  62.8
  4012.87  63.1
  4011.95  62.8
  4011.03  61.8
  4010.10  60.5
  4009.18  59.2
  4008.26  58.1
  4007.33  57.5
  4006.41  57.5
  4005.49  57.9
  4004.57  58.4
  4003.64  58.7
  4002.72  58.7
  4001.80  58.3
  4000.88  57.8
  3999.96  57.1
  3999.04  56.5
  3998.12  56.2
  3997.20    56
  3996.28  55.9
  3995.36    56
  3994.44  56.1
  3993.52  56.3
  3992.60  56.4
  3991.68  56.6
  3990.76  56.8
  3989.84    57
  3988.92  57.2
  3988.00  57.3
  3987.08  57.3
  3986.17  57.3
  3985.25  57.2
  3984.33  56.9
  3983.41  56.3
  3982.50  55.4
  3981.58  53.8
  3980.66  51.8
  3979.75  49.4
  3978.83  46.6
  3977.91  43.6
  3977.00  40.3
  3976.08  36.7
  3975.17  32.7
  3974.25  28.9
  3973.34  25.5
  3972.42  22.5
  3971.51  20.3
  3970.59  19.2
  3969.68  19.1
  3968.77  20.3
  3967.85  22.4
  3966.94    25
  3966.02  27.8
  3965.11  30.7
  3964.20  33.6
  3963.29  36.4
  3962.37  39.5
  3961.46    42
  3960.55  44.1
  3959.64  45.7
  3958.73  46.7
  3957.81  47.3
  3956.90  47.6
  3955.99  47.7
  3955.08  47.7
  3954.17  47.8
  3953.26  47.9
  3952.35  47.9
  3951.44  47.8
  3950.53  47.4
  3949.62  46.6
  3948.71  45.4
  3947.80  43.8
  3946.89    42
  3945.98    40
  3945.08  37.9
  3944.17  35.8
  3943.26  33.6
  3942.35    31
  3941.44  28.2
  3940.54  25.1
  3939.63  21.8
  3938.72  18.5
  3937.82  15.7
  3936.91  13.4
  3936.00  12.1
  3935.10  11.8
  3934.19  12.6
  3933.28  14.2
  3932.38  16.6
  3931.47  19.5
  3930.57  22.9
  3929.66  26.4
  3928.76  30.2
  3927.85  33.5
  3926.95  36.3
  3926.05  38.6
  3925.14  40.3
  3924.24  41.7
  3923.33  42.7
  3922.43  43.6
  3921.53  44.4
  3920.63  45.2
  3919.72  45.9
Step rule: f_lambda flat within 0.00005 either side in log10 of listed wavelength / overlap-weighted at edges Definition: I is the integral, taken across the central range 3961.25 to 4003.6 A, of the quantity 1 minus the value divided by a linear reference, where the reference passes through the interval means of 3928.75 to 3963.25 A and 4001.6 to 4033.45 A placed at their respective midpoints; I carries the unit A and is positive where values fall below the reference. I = 2.6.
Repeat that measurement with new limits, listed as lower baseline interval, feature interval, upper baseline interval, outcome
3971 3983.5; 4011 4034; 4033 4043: -2.7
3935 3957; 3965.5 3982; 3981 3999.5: 5.6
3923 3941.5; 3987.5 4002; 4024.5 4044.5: -3.2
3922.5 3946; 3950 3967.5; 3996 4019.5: -2.3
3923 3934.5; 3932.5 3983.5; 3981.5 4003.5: 8.3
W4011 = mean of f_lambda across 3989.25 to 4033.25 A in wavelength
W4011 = 59.3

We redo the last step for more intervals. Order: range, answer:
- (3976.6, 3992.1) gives 53.6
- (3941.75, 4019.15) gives 47.9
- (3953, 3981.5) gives 36.8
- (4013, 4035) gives 60.6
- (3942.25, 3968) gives 41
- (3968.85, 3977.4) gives 26.9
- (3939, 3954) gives 38.8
